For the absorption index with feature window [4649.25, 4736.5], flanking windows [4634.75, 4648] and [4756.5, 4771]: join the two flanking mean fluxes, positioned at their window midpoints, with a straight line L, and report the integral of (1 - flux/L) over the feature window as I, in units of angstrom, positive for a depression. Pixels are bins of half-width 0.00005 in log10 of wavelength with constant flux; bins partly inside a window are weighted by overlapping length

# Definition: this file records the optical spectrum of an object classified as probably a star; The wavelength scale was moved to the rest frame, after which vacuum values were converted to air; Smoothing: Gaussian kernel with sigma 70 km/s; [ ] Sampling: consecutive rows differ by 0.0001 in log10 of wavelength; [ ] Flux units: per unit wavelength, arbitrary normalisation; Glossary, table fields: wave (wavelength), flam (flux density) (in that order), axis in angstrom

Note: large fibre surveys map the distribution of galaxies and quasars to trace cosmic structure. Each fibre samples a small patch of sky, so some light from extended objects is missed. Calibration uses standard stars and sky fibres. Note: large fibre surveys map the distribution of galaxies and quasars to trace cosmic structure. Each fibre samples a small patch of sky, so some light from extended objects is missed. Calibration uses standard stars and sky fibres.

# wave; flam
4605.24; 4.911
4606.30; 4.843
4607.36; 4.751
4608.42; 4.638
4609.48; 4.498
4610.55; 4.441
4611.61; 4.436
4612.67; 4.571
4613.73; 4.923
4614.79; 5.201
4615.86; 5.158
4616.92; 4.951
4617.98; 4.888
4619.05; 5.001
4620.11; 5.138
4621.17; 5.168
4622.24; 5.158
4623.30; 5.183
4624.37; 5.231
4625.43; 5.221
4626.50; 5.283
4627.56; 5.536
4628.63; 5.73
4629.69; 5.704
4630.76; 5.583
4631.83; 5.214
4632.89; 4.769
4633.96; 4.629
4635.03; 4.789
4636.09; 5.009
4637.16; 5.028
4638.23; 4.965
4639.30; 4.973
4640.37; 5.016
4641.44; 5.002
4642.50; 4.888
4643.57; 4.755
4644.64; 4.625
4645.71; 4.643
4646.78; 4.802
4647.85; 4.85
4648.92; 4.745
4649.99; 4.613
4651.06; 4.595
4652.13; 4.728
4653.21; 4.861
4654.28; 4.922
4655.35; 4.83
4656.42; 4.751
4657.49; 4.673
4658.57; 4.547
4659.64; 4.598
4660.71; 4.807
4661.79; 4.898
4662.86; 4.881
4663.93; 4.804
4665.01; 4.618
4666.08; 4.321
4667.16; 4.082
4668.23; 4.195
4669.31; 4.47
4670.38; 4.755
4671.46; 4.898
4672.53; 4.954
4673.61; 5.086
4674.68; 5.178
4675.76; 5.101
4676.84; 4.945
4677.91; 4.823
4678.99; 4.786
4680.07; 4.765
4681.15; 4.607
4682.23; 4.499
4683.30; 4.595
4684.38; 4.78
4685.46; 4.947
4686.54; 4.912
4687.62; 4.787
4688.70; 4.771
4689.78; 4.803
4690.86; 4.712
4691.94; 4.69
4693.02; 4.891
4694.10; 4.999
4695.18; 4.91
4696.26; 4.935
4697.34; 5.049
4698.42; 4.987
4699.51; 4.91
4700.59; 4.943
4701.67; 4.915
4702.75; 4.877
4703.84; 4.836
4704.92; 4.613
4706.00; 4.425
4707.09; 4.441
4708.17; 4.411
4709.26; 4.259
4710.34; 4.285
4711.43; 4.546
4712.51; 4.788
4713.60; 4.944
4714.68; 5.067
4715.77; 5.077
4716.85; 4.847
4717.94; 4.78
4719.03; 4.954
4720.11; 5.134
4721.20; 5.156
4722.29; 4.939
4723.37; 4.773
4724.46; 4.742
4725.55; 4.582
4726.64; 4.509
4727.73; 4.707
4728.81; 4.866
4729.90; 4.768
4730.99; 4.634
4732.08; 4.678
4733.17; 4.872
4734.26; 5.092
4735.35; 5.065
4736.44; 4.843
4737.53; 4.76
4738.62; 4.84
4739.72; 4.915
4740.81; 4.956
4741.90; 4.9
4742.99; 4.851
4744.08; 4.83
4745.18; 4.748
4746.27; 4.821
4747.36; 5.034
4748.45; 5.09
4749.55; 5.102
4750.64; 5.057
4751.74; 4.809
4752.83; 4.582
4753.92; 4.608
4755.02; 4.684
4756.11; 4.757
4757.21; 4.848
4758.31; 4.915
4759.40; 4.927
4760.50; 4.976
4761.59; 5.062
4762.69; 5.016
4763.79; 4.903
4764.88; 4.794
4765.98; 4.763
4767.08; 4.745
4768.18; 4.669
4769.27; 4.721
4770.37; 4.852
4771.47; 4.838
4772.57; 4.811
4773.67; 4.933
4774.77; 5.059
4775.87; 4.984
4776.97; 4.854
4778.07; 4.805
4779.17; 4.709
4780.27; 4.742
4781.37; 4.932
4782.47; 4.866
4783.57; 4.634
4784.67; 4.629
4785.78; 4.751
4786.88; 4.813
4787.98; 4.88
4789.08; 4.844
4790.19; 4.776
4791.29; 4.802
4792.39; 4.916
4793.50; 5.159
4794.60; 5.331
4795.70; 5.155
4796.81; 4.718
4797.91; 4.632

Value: 1.7 angstrom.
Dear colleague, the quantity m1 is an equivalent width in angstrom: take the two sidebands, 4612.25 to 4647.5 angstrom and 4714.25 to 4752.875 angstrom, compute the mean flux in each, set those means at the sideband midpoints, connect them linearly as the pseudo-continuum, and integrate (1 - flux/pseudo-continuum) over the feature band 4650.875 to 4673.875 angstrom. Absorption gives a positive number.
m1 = 1.4 angstrom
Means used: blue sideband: 5.05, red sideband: 4.87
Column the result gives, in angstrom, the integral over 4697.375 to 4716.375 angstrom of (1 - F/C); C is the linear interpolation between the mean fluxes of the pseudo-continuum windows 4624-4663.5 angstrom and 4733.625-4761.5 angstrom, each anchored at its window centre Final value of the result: 0.7 angstrom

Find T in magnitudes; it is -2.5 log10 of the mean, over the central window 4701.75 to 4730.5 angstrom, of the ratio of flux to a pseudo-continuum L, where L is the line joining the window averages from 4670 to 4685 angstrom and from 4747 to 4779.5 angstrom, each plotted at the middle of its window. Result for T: 0.02 mag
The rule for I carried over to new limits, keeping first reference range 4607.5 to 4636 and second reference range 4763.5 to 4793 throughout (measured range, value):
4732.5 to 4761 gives -0.1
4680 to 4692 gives 0.5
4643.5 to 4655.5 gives 0.6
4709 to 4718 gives 0.3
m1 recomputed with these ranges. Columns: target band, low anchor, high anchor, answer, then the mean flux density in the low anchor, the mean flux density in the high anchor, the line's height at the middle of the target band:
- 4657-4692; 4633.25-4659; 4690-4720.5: 0.4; 4.8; 4.79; 4.8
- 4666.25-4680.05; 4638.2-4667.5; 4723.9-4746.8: 0.0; 4.74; 4.81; 4.76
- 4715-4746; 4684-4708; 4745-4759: -0.1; 4.82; 4.86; 4.84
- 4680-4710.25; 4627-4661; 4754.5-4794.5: 0.8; 4.91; 4.85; 4.89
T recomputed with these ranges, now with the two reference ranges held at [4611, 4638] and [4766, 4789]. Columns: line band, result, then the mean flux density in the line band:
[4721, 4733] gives 0.03 mag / 4.75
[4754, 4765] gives -0.01 mag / 4.88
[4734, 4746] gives 0.00 mag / 4.88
